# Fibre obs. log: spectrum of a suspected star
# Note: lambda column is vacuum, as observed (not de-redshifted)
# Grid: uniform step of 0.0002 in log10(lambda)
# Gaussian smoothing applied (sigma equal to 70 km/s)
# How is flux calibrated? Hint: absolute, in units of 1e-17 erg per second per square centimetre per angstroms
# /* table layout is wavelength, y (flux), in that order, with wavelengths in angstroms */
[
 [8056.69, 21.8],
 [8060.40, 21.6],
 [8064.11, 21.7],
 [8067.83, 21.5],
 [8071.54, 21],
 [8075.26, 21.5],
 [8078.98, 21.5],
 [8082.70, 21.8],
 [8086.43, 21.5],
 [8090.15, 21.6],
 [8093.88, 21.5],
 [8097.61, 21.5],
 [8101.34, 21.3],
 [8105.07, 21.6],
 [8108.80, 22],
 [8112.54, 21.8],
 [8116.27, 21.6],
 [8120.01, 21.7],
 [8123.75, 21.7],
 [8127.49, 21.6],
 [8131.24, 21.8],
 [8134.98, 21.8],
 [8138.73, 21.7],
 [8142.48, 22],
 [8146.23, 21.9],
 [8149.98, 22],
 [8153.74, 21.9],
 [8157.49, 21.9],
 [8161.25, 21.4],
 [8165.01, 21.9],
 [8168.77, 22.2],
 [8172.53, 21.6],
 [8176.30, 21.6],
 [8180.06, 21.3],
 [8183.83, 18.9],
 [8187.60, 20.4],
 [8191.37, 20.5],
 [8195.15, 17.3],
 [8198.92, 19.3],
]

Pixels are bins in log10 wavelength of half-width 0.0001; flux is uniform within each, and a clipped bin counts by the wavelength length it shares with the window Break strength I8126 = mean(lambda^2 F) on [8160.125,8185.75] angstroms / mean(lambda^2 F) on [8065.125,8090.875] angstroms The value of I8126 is 1.01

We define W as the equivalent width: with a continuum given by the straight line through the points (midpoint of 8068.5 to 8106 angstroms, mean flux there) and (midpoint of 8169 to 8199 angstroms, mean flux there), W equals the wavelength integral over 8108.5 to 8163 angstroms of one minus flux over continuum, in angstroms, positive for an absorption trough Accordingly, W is -2.37 angstroms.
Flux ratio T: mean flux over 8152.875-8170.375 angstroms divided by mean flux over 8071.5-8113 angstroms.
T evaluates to 1.01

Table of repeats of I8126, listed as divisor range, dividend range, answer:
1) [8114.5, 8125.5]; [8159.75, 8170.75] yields 1.02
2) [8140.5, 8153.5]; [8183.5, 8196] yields 0.90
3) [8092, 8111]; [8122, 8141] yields 1.01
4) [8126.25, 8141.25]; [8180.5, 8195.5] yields 0.92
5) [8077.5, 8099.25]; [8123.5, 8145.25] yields 1.02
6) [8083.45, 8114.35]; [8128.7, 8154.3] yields 1.02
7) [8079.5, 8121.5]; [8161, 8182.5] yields 1.02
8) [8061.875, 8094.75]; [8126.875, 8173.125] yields 1.03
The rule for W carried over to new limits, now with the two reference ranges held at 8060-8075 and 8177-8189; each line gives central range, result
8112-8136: -0.92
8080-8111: -0.62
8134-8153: -1.07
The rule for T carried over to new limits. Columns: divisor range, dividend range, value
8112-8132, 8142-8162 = 1.01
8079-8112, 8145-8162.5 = 1.01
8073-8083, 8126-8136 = 1.01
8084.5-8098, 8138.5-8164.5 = 1.01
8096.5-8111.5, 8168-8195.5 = 0.95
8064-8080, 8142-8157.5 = 1.03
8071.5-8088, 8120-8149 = 1.01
